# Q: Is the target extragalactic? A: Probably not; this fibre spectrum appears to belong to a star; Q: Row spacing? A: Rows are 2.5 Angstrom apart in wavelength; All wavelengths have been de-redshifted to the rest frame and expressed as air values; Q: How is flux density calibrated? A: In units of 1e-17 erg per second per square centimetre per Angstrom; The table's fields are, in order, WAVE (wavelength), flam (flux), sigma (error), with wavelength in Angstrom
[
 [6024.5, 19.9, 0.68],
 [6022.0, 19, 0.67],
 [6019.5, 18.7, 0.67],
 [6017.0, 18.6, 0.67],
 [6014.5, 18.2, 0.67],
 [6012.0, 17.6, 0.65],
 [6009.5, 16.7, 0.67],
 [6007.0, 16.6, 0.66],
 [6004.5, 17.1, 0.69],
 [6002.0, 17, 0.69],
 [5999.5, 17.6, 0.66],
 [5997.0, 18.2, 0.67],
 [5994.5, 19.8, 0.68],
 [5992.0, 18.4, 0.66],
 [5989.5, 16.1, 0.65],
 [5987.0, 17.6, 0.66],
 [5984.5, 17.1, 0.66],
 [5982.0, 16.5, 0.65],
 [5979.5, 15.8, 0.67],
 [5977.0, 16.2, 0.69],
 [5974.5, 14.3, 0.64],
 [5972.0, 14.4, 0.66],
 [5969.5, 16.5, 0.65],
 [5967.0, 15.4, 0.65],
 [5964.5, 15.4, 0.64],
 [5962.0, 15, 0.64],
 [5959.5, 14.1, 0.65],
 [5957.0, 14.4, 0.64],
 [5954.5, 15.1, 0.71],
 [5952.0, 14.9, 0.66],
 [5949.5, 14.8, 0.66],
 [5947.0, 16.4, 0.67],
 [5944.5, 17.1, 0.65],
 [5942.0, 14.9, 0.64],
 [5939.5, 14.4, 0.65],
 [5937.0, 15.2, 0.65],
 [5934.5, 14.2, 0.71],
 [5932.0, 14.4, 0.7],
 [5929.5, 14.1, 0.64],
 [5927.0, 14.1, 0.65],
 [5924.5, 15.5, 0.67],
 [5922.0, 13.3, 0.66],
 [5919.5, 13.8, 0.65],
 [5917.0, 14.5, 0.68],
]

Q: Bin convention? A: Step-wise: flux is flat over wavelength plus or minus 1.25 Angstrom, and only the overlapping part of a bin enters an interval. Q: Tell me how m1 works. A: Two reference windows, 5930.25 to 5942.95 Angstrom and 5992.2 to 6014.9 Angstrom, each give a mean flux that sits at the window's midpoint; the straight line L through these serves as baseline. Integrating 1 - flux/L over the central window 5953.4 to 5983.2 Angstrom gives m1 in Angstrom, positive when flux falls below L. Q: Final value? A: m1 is 1.5 Angstrom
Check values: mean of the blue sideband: 14.6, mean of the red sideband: 17.7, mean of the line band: 15.3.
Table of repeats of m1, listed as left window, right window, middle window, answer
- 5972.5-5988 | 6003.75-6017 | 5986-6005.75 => -1.1 Angstrom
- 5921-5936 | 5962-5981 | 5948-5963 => 0.3 Angstrom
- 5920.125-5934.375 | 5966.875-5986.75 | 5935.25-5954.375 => -0.7 Angstrom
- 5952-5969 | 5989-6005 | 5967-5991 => 0.6 Angstrom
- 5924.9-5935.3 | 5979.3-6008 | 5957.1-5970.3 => 0.6 Angstrom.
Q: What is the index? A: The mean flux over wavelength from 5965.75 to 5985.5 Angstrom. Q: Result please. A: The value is 15.8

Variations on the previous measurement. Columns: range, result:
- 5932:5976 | 15.1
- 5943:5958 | 15.5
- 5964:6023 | 17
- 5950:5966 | 14.8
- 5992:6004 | 18.1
